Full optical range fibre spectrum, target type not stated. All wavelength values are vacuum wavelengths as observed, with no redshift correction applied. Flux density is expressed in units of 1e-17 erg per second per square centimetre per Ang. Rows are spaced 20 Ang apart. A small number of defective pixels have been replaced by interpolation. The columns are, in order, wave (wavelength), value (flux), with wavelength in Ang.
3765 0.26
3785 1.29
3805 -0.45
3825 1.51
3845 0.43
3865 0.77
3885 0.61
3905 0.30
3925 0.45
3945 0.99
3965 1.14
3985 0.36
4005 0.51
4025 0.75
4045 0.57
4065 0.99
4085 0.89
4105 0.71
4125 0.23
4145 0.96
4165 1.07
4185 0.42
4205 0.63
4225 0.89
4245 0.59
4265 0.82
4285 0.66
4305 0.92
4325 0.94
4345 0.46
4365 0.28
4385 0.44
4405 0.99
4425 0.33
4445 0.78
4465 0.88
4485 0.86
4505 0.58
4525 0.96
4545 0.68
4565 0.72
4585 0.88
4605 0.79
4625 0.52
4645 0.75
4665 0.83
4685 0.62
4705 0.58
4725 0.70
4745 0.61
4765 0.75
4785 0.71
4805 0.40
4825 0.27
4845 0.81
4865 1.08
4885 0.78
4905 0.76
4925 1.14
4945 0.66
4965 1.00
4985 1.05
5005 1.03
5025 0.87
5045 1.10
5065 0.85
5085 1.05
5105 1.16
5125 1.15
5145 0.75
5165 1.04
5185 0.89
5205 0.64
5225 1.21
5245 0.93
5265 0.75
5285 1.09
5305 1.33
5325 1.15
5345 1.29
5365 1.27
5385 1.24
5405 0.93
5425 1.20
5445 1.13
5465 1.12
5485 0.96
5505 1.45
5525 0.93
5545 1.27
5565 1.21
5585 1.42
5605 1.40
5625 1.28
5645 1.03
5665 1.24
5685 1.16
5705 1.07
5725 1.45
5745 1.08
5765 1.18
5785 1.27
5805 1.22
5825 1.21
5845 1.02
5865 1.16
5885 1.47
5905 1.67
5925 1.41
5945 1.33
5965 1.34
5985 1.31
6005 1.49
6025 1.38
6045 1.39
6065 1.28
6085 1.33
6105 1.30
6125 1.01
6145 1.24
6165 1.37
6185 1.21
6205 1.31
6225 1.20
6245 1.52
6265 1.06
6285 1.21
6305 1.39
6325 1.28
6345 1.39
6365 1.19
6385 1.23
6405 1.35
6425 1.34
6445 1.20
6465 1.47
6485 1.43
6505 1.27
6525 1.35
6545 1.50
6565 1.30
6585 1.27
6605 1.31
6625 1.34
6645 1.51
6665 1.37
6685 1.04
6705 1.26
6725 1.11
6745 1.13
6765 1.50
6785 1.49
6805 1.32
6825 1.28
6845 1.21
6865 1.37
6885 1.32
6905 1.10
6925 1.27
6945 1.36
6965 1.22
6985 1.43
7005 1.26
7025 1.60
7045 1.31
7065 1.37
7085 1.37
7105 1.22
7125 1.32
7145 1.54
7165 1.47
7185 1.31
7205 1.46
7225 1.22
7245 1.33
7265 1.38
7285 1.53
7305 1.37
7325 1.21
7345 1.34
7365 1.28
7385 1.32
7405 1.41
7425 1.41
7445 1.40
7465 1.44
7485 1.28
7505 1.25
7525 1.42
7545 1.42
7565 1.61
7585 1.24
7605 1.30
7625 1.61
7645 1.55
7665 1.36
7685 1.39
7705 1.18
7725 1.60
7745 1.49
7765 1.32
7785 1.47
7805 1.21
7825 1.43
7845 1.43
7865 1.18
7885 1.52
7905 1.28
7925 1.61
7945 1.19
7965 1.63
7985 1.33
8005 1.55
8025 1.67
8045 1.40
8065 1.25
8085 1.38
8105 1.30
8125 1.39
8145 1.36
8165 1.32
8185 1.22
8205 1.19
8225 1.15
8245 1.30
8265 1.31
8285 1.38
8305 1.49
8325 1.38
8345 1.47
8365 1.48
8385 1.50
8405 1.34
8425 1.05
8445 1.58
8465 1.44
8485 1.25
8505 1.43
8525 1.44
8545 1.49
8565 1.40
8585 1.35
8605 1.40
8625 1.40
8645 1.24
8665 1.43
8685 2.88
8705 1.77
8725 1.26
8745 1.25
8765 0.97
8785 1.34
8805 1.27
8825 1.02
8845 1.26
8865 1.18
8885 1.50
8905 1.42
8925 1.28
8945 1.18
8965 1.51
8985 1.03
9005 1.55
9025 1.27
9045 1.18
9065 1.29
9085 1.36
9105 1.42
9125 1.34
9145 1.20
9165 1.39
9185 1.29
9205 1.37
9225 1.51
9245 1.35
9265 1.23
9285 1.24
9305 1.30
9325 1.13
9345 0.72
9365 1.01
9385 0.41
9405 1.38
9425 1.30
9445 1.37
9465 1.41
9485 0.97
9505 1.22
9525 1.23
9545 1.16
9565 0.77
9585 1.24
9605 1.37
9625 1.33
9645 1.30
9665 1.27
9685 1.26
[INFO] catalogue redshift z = 0.32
